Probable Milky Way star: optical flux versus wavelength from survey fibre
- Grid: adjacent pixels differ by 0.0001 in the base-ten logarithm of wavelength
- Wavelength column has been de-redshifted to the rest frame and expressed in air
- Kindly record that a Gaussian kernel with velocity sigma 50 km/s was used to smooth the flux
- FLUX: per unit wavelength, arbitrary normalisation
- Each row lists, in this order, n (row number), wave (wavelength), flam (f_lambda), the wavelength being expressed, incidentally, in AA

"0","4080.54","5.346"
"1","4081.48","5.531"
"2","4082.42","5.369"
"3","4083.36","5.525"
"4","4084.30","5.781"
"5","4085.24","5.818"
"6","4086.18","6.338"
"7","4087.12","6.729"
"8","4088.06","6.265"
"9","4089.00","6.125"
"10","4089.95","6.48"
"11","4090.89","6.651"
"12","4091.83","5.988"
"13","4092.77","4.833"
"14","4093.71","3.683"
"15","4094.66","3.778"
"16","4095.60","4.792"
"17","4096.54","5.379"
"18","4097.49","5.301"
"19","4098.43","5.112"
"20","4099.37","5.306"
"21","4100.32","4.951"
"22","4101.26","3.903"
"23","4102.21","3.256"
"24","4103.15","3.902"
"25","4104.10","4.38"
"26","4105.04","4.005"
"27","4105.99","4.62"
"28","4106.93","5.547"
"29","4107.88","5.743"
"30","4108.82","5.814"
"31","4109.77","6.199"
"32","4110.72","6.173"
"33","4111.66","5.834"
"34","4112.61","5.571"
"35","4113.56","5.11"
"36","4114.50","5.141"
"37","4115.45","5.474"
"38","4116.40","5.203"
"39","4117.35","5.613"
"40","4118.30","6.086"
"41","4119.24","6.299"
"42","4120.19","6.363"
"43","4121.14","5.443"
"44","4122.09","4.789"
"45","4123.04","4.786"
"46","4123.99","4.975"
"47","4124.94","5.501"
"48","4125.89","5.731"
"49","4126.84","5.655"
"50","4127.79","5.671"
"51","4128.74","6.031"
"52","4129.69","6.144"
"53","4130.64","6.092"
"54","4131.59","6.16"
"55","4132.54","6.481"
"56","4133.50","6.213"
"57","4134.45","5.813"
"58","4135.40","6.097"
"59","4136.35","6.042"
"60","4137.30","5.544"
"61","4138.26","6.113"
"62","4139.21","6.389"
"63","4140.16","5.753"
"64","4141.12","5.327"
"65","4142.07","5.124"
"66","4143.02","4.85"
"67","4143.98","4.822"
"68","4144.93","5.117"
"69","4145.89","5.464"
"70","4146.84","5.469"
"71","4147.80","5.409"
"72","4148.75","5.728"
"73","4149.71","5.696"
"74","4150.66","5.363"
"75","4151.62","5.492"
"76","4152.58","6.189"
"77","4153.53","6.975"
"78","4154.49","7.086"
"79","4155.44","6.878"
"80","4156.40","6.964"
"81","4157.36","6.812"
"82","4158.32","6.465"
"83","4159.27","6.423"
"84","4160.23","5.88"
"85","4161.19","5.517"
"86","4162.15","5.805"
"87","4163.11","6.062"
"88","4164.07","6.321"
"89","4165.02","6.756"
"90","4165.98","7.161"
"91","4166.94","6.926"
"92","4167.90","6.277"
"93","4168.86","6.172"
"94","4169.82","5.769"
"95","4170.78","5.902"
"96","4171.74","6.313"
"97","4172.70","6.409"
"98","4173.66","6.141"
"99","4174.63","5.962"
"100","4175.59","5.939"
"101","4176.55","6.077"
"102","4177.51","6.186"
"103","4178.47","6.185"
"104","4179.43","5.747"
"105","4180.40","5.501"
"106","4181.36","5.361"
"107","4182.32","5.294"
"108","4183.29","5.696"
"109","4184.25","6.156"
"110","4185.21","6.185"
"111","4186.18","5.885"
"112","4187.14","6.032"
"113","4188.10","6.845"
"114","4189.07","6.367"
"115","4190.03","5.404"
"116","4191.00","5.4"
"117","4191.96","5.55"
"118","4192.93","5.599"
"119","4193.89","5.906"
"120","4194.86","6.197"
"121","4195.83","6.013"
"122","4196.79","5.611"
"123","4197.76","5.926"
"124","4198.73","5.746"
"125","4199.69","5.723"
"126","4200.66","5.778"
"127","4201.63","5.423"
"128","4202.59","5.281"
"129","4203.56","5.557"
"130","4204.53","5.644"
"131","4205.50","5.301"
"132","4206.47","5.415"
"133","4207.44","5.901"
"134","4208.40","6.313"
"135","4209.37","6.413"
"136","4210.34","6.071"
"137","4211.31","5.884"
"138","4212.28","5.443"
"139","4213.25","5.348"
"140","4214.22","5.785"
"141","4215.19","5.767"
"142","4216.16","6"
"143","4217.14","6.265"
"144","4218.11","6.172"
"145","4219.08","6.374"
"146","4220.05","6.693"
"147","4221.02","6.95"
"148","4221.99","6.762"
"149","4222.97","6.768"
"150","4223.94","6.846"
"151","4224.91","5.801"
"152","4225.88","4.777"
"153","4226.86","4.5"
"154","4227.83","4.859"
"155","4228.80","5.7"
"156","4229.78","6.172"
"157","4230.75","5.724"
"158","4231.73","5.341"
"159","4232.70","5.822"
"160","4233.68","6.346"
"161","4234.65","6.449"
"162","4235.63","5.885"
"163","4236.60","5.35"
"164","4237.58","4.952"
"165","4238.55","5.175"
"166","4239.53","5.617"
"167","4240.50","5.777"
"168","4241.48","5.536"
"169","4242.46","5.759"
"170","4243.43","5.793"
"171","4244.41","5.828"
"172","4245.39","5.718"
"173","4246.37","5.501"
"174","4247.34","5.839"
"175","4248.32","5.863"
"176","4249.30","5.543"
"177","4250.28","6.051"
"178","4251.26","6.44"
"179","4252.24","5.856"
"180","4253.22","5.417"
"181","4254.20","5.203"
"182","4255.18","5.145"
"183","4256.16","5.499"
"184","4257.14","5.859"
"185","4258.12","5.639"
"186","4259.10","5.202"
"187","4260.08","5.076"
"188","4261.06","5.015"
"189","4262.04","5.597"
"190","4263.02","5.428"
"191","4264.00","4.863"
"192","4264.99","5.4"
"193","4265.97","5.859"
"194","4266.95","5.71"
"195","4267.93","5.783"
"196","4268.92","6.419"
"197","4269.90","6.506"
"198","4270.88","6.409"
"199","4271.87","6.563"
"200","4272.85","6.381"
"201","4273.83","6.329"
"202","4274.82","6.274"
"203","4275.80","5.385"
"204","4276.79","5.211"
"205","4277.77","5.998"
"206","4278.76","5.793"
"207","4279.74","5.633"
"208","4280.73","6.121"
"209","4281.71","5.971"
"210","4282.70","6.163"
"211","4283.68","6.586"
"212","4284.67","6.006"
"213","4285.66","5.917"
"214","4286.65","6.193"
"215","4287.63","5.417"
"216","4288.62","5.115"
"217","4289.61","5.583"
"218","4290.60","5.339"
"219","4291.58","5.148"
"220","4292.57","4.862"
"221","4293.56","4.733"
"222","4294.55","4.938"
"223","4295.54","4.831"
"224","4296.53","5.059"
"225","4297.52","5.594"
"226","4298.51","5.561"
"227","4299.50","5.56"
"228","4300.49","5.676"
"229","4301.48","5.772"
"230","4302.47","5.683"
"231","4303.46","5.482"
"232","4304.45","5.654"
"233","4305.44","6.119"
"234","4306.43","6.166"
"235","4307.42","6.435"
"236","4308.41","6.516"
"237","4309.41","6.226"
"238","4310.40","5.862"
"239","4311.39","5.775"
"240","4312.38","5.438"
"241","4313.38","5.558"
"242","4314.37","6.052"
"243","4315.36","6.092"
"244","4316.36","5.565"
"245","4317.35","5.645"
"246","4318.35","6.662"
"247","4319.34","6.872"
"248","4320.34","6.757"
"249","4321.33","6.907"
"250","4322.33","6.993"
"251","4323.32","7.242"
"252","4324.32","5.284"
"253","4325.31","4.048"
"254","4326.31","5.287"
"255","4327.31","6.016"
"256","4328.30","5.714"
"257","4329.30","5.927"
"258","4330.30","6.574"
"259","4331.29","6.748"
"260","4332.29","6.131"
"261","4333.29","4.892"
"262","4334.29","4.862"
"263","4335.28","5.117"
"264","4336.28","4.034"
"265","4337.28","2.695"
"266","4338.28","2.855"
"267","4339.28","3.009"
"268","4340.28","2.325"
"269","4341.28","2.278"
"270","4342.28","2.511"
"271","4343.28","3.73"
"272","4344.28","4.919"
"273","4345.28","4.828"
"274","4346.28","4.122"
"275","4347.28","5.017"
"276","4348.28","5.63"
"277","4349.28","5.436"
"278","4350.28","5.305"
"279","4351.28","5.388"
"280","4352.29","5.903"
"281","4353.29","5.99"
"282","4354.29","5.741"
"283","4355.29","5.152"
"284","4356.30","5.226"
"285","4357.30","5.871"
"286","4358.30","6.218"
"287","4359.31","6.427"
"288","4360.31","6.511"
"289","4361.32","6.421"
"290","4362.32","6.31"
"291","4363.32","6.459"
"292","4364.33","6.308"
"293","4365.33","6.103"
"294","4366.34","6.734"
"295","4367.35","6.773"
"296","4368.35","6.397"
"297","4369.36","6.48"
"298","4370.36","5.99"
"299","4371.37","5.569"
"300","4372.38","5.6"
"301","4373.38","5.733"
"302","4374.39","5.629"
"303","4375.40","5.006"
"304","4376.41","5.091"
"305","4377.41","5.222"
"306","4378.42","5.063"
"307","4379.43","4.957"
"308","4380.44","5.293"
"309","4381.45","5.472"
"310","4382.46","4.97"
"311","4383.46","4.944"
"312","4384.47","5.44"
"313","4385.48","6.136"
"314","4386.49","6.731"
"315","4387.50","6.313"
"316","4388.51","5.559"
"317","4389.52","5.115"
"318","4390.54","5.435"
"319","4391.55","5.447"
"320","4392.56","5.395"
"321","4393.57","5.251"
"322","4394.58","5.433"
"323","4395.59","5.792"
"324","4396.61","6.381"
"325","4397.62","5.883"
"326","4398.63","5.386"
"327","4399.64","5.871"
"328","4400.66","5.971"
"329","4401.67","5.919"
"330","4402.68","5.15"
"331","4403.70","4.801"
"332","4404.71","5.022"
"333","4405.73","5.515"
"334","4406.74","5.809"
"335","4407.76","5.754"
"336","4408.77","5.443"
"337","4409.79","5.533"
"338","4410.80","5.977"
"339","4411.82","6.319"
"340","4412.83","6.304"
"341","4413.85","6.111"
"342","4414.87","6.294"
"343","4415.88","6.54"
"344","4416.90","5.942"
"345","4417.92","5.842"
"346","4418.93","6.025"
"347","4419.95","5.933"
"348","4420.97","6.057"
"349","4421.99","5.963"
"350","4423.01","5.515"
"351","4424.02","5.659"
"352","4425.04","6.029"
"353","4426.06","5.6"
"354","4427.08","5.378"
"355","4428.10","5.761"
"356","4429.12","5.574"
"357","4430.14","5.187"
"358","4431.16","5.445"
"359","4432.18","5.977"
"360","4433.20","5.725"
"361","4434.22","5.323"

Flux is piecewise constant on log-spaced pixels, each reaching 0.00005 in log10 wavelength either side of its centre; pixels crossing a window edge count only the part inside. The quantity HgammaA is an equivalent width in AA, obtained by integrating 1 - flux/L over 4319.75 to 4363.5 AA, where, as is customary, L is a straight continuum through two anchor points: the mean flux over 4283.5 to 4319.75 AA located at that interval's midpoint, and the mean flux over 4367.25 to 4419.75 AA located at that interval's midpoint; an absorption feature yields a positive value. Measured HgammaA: 3.53 AA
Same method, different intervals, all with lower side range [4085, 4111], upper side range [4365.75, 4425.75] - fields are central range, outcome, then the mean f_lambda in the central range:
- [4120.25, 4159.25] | -3.8 AA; 5.83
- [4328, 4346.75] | 4.2 AA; 4.37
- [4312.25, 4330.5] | -1.4 AA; 6.03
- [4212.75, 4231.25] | -1.8 AA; 5.96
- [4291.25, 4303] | 0.6 AA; 5.29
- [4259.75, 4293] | -1.4 AA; 5.77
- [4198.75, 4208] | -0.3 AA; 5.58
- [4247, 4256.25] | -0.3 AA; 5.69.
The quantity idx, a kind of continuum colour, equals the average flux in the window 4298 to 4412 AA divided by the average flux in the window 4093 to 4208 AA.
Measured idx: 0.97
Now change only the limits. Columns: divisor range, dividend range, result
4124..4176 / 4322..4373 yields 0.89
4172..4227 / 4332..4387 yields 0.89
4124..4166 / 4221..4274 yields 0.97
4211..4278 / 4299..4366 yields 0.95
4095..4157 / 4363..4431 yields 1.03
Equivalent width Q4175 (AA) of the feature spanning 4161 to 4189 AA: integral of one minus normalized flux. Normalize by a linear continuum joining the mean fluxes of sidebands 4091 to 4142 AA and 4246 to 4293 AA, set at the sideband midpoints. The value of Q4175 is -2.9 AA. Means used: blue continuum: 5.41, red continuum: 5.73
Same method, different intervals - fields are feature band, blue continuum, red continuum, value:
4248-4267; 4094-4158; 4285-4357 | -0.38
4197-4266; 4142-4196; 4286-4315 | 0.97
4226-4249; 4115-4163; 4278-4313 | 0.49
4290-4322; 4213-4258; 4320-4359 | -2.76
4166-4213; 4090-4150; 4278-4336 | -2.98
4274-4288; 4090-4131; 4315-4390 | -1.30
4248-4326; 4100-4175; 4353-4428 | -0.18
